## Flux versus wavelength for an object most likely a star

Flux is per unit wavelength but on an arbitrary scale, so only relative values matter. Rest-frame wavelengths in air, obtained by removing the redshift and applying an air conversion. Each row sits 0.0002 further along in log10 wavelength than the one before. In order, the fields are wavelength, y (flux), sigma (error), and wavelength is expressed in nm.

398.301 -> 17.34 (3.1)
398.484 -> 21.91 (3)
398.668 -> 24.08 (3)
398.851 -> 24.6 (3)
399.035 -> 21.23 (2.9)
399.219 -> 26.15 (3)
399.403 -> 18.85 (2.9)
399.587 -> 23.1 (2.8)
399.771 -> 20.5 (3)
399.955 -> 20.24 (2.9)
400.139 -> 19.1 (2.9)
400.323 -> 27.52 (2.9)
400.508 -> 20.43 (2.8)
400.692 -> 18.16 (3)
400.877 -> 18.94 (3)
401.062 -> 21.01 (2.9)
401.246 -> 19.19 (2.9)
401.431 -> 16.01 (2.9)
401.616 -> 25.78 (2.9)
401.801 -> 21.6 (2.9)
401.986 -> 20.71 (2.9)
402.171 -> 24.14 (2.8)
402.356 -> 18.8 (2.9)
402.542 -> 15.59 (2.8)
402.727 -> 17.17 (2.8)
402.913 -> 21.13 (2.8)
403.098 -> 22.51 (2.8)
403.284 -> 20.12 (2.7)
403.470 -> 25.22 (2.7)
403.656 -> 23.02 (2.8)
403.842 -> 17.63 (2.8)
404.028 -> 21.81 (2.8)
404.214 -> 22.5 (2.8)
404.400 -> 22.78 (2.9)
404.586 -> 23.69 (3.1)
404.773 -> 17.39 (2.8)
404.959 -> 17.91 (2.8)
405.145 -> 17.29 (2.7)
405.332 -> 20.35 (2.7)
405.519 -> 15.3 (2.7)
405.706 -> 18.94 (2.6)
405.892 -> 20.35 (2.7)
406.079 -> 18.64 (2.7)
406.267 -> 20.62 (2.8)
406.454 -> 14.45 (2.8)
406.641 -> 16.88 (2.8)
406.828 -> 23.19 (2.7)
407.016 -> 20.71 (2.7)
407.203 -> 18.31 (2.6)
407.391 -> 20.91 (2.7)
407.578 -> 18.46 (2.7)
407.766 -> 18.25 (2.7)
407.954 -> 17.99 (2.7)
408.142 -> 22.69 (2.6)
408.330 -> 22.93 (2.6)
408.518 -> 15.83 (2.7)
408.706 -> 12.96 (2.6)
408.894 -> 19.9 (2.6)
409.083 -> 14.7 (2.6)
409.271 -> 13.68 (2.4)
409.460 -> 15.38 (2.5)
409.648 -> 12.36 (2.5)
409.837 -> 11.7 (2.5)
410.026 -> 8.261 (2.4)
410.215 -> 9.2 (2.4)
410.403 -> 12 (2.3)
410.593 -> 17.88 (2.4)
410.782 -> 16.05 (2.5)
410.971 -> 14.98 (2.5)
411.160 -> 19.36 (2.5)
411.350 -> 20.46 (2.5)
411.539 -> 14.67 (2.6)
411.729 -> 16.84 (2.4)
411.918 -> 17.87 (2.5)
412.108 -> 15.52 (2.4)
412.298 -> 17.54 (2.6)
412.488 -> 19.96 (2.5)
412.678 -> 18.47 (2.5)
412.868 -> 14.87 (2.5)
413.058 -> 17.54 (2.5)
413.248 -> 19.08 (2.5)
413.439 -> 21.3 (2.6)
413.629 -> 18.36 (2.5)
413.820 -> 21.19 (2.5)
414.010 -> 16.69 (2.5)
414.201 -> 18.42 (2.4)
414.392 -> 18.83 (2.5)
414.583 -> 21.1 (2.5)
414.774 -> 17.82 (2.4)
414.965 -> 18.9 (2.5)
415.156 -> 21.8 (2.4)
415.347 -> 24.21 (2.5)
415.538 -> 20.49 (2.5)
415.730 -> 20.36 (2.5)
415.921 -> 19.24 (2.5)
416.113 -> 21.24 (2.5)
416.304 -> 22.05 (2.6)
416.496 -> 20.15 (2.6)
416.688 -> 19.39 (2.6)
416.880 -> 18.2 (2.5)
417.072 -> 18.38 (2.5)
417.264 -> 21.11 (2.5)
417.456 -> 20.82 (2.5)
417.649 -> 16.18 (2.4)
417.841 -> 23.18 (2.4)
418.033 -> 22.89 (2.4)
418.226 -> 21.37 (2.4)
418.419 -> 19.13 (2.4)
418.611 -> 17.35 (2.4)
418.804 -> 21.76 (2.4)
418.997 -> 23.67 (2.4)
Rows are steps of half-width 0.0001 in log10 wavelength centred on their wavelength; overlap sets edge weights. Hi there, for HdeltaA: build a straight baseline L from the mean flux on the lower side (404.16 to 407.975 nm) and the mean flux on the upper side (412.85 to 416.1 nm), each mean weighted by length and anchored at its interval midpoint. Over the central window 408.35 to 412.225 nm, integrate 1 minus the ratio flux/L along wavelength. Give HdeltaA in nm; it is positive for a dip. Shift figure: 0.85 nm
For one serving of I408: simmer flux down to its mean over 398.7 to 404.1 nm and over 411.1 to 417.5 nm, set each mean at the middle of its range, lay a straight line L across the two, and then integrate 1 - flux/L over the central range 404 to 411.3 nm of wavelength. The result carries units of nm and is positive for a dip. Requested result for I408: 0.95 nm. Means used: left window 21.1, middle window 17.6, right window 19.2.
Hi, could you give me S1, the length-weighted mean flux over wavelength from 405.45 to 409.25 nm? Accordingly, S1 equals 18.5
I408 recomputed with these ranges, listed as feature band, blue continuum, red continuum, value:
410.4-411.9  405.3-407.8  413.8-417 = 0.20 nm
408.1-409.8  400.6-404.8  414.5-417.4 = 0.34 nm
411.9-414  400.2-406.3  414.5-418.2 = 0.22 nm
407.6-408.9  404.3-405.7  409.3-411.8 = -0.16 nm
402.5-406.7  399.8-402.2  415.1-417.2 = 0.22 nm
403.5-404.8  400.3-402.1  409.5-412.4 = -0.18 nm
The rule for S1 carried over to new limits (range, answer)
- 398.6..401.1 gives 21.7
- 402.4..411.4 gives 18.1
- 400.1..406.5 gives 20.2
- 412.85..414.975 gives 18.8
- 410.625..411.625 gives 17.2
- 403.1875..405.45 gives 20.7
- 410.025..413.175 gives 16.2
